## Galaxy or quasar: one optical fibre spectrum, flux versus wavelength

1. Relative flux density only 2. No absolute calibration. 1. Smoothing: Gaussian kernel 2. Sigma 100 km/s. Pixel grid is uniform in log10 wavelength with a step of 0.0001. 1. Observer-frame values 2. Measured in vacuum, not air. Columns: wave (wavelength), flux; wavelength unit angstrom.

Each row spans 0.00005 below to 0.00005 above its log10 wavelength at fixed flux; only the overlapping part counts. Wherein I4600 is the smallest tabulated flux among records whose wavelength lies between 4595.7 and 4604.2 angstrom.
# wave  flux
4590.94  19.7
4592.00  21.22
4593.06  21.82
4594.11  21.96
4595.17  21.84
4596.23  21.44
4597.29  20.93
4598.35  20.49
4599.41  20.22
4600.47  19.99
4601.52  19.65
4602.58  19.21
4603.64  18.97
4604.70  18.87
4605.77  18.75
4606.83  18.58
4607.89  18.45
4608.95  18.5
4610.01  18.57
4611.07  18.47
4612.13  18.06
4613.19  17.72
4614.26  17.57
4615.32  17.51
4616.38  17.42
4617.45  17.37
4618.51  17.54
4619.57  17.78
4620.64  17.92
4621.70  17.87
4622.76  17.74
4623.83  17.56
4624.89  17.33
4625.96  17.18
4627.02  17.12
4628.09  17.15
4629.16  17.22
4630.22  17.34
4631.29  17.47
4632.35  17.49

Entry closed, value 18.97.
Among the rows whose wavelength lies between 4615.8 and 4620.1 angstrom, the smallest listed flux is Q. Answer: 17.37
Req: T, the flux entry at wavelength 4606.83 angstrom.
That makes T 18.58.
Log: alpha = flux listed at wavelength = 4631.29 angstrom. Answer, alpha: 17.47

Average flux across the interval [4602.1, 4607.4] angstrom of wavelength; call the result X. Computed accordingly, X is 18.8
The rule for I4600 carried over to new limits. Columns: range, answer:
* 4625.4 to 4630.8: 17.12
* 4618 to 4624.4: 17.54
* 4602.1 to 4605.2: 18.87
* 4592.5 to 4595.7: 21.82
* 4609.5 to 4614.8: 17.57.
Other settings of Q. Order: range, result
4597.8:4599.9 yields 20.22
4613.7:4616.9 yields 17.42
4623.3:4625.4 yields 17.33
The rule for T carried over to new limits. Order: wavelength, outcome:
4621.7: 17.87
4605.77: 18.75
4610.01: 18.57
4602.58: 19.21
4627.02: 17.12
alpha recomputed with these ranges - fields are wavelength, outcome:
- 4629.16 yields 17.22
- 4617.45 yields 17.37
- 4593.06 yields 21.82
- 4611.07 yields 18.47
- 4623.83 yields 17.56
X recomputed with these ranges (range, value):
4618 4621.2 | 17.8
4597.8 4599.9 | 20.3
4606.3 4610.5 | 18.5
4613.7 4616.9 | 17.5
